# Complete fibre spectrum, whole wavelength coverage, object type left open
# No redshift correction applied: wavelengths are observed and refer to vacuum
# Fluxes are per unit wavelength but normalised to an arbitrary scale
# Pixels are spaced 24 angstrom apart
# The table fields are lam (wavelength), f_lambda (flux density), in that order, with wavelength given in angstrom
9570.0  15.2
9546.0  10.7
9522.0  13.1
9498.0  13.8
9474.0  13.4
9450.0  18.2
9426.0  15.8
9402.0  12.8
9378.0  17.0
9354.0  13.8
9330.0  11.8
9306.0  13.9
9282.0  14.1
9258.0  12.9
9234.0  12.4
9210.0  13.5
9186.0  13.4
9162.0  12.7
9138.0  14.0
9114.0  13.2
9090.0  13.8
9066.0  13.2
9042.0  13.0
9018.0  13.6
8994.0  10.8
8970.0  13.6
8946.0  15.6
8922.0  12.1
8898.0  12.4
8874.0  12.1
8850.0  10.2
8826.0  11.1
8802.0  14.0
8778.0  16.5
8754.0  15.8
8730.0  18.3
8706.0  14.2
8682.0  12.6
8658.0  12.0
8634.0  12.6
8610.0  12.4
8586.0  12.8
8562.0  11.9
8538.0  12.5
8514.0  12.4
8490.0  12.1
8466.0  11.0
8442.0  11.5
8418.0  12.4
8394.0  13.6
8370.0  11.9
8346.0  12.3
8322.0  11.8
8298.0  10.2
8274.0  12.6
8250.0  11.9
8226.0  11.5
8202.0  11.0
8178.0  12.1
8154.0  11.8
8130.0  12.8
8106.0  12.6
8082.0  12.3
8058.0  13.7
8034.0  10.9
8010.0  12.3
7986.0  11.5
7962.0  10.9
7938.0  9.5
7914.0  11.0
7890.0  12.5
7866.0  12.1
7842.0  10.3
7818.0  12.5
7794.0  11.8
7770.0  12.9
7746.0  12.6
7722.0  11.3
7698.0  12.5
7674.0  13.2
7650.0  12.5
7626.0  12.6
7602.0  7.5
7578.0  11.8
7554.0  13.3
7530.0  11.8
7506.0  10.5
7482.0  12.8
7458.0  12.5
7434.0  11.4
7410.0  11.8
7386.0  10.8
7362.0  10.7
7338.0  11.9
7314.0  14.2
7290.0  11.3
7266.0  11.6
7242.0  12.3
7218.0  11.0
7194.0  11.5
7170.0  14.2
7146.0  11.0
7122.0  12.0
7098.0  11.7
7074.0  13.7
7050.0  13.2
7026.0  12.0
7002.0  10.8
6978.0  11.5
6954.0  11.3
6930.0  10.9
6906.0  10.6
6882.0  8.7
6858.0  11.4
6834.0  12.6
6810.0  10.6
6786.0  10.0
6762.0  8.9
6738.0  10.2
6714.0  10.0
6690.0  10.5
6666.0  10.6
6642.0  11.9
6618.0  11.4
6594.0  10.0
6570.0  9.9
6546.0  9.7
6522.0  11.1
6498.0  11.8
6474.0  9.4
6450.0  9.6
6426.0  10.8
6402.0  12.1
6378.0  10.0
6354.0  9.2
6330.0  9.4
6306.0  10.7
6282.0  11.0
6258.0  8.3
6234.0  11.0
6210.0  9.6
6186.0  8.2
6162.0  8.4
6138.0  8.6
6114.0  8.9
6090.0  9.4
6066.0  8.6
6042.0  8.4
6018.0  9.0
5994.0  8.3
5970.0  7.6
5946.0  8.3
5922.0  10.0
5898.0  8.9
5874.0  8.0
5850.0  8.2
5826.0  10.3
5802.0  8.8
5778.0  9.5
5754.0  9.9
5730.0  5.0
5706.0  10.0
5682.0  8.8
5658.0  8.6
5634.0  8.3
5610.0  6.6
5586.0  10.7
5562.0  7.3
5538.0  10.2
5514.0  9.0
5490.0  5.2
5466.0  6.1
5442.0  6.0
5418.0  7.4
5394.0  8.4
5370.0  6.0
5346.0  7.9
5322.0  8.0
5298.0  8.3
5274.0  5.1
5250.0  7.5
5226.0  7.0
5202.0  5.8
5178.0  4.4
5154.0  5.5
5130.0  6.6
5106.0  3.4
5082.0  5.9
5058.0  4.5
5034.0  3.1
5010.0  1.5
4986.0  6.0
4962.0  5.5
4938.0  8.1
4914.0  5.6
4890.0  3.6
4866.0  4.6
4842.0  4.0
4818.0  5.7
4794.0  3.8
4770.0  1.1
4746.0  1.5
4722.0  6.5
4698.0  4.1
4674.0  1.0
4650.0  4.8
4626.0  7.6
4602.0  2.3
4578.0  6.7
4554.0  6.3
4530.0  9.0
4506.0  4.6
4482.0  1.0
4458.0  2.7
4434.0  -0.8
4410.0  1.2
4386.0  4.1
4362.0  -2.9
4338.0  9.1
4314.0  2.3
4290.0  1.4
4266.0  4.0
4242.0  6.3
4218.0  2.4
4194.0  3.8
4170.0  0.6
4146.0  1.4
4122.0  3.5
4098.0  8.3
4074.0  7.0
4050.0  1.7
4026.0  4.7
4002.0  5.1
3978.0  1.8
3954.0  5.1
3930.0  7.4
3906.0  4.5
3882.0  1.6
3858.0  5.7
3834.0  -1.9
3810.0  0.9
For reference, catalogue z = 0.33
